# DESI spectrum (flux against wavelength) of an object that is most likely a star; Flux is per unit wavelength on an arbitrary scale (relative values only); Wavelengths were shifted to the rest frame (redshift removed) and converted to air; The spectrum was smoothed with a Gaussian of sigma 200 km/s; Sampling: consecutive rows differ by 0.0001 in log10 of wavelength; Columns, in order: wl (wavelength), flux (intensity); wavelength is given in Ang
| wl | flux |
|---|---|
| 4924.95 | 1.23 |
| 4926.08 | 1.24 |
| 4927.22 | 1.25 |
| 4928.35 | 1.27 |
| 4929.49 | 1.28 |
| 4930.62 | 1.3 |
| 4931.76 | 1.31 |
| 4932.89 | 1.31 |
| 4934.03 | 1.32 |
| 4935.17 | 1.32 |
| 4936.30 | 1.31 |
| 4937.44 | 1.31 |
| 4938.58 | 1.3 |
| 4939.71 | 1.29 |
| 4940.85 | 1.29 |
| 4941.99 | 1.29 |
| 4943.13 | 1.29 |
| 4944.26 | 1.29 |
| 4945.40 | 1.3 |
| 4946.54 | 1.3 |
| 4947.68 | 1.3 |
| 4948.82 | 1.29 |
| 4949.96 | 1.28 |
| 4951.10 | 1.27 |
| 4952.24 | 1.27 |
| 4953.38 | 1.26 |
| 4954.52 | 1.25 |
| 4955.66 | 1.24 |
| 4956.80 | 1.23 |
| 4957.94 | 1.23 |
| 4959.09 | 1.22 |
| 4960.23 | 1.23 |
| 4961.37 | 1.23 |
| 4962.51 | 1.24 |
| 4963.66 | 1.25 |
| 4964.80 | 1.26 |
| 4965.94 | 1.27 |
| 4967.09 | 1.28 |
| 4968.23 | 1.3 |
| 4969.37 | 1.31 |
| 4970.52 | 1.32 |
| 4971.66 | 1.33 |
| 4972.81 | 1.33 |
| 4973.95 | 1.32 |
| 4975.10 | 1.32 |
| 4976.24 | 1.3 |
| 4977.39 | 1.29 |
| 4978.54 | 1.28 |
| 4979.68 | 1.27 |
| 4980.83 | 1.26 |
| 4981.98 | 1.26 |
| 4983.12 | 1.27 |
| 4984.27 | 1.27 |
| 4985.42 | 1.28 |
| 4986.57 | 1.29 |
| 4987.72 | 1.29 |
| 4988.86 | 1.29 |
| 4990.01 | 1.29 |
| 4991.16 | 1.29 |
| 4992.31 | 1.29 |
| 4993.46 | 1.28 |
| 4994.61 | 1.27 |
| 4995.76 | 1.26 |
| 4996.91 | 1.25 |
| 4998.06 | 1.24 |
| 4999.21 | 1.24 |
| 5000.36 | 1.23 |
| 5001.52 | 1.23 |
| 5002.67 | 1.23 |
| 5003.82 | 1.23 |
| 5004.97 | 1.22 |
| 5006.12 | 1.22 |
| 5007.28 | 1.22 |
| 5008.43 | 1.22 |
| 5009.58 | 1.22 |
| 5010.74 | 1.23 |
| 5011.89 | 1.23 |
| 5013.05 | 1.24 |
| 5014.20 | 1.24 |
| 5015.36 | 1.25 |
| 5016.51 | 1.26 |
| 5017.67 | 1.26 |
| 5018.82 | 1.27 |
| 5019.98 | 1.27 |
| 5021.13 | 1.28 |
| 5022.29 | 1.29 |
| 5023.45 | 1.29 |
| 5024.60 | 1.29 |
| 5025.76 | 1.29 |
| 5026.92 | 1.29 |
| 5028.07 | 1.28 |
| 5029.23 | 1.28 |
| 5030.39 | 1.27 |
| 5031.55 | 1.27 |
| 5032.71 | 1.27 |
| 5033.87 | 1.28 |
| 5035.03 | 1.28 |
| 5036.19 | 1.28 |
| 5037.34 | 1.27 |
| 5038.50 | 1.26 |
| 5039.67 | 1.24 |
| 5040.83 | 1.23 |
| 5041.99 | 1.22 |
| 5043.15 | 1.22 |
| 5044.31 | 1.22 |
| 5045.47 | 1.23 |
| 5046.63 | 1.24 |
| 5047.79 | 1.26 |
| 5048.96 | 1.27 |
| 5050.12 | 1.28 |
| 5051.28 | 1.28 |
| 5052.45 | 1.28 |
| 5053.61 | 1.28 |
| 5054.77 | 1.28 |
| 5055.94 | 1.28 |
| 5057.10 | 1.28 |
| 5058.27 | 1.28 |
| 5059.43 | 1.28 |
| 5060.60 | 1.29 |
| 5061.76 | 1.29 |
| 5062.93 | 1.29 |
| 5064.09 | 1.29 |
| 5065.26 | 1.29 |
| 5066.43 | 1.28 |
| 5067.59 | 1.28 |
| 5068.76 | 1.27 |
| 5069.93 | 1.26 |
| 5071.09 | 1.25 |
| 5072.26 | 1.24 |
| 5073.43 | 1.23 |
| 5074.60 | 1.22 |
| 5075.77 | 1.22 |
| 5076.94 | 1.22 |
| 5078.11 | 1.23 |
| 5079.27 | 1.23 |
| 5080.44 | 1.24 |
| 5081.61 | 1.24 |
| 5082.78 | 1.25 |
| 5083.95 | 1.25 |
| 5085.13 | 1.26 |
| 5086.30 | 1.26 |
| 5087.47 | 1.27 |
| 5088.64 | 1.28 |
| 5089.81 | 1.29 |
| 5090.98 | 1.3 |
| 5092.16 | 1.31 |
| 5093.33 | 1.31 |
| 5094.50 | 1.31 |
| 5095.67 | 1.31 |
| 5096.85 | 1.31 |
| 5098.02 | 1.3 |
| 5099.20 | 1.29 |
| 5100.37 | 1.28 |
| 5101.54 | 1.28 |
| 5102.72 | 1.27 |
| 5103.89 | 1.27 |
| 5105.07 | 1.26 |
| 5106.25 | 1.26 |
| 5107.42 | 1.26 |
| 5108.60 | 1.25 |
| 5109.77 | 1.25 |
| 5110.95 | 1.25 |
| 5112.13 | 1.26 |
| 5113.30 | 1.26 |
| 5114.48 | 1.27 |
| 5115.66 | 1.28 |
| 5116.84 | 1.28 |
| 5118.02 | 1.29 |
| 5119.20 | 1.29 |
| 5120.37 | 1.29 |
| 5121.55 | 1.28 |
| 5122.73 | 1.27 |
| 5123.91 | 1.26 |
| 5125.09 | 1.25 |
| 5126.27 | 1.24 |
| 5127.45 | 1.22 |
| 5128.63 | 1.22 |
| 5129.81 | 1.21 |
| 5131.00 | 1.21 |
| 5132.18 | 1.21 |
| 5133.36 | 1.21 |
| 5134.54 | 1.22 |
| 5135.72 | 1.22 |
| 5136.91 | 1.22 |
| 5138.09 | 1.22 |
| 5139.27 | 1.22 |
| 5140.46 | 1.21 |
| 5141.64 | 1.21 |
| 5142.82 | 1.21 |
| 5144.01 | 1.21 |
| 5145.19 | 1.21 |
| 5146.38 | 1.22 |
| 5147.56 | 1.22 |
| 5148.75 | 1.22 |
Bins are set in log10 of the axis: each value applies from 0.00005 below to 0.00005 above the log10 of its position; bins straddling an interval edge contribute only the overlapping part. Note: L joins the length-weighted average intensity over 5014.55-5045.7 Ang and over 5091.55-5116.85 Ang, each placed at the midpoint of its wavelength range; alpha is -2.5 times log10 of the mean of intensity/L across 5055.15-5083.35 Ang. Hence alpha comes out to 0.01 mag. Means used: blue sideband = 1.26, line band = 1.26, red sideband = 1.28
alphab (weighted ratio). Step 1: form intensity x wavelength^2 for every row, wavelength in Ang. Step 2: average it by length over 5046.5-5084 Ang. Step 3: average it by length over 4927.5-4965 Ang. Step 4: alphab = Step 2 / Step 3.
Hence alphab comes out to 1.0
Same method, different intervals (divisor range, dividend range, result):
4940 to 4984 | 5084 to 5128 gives 1.06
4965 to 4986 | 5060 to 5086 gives 1.01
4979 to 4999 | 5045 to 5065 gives 1.03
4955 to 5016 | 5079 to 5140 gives 1.05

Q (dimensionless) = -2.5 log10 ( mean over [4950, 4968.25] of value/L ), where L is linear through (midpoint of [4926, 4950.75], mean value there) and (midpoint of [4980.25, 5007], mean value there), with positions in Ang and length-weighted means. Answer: 0.025 mag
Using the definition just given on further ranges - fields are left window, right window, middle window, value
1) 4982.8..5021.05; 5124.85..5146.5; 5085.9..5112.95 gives -0.046 mag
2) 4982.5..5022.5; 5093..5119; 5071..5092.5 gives 0.018 mag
